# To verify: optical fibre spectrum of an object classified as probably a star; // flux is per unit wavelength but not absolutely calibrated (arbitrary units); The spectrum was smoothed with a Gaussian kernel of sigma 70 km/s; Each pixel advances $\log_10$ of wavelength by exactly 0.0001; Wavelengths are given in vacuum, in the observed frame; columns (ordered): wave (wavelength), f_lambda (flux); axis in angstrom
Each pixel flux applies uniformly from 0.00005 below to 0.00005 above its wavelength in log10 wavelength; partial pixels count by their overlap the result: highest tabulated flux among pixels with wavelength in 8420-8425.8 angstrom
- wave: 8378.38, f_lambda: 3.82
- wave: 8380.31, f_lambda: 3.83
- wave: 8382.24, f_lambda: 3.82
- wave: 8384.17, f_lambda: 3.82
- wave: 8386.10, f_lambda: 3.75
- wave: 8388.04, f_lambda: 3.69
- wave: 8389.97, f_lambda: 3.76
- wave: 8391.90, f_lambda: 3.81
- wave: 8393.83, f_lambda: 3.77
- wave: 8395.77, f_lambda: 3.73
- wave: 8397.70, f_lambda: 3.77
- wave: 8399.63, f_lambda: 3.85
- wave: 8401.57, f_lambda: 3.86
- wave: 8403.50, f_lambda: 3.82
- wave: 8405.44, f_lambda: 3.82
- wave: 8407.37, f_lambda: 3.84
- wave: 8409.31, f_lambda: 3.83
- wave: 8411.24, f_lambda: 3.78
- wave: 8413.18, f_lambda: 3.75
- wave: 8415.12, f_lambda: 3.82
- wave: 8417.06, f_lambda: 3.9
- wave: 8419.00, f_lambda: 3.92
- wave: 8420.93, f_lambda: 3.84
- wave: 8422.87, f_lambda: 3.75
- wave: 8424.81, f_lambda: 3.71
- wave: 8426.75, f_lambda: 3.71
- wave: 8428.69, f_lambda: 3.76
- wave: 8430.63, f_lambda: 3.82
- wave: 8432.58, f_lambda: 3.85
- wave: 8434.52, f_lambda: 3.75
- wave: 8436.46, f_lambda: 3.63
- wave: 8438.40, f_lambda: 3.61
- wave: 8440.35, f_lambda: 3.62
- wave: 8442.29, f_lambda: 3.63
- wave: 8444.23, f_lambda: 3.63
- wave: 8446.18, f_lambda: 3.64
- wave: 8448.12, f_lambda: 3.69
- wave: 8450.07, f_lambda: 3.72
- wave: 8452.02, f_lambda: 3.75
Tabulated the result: 3.84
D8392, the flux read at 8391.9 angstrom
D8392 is 3.81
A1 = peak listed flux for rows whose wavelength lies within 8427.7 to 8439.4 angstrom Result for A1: 3.85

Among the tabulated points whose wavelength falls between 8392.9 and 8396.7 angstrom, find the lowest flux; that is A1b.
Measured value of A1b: 3.73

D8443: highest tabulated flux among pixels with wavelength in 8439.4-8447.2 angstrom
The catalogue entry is 3.64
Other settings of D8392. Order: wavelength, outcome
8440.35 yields 3.62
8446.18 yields 3.64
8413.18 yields 3.75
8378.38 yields 3.82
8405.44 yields 3.82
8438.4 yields 3.61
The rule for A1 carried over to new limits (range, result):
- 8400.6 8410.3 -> 3.86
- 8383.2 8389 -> 3.82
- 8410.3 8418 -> 3.9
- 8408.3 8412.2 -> 3.83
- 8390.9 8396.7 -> 3.81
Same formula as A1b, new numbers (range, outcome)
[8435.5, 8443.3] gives 3.61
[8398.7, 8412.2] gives 3.78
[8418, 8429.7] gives 3.71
